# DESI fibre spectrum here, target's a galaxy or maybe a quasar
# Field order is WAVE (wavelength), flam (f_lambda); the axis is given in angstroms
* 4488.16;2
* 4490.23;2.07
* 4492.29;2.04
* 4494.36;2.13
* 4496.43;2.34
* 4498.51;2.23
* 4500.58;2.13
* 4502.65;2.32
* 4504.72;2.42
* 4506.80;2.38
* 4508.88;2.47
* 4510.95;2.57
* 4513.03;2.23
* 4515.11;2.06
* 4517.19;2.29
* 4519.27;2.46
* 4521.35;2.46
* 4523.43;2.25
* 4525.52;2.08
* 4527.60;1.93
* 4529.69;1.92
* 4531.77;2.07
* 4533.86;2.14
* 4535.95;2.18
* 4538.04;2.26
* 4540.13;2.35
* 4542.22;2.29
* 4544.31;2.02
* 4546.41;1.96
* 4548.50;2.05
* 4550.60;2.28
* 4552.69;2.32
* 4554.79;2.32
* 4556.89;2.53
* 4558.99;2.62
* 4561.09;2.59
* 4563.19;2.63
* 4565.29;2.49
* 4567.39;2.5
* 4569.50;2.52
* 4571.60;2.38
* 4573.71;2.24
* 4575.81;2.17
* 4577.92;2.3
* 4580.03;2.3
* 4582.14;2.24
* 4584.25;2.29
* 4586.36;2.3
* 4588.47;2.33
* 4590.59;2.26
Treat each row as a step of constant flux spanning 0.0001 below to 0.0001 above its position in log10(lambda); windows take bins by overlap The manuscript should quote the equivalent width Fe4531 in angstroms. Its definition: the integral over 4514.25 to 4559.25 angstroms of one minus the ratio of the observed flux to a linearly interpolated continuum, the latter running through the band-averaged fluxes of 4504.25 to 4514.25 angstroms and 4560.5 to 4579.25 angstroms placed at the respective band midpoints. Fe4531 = 3.70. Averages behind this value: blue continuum 2.41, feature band 2.21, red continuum 2.42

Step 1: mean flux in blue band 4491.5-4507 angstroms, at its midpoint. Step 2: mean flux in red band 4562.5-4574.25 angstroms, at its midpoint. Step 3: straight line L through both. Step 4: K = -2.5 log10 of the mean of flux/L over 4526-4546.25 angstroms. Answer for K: 0.12 mag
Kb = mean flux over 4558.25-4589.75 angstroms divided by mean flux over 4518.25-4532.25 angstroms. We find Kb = 1.10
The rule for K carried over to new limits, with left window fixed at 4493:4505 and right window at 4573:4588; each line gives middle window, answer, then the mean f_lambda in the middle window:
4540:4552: 0.054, 2.15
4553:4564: -0.118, 2.52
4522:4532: 0.095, 2.06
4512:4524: -0.021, 2.29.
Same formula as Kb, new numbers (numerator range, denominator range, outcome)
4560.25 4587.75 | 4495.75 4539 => 1.06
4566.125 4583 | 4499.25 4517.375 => 1.01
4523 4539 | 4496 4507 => 0.91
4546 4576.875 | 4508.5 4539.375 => 1.07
